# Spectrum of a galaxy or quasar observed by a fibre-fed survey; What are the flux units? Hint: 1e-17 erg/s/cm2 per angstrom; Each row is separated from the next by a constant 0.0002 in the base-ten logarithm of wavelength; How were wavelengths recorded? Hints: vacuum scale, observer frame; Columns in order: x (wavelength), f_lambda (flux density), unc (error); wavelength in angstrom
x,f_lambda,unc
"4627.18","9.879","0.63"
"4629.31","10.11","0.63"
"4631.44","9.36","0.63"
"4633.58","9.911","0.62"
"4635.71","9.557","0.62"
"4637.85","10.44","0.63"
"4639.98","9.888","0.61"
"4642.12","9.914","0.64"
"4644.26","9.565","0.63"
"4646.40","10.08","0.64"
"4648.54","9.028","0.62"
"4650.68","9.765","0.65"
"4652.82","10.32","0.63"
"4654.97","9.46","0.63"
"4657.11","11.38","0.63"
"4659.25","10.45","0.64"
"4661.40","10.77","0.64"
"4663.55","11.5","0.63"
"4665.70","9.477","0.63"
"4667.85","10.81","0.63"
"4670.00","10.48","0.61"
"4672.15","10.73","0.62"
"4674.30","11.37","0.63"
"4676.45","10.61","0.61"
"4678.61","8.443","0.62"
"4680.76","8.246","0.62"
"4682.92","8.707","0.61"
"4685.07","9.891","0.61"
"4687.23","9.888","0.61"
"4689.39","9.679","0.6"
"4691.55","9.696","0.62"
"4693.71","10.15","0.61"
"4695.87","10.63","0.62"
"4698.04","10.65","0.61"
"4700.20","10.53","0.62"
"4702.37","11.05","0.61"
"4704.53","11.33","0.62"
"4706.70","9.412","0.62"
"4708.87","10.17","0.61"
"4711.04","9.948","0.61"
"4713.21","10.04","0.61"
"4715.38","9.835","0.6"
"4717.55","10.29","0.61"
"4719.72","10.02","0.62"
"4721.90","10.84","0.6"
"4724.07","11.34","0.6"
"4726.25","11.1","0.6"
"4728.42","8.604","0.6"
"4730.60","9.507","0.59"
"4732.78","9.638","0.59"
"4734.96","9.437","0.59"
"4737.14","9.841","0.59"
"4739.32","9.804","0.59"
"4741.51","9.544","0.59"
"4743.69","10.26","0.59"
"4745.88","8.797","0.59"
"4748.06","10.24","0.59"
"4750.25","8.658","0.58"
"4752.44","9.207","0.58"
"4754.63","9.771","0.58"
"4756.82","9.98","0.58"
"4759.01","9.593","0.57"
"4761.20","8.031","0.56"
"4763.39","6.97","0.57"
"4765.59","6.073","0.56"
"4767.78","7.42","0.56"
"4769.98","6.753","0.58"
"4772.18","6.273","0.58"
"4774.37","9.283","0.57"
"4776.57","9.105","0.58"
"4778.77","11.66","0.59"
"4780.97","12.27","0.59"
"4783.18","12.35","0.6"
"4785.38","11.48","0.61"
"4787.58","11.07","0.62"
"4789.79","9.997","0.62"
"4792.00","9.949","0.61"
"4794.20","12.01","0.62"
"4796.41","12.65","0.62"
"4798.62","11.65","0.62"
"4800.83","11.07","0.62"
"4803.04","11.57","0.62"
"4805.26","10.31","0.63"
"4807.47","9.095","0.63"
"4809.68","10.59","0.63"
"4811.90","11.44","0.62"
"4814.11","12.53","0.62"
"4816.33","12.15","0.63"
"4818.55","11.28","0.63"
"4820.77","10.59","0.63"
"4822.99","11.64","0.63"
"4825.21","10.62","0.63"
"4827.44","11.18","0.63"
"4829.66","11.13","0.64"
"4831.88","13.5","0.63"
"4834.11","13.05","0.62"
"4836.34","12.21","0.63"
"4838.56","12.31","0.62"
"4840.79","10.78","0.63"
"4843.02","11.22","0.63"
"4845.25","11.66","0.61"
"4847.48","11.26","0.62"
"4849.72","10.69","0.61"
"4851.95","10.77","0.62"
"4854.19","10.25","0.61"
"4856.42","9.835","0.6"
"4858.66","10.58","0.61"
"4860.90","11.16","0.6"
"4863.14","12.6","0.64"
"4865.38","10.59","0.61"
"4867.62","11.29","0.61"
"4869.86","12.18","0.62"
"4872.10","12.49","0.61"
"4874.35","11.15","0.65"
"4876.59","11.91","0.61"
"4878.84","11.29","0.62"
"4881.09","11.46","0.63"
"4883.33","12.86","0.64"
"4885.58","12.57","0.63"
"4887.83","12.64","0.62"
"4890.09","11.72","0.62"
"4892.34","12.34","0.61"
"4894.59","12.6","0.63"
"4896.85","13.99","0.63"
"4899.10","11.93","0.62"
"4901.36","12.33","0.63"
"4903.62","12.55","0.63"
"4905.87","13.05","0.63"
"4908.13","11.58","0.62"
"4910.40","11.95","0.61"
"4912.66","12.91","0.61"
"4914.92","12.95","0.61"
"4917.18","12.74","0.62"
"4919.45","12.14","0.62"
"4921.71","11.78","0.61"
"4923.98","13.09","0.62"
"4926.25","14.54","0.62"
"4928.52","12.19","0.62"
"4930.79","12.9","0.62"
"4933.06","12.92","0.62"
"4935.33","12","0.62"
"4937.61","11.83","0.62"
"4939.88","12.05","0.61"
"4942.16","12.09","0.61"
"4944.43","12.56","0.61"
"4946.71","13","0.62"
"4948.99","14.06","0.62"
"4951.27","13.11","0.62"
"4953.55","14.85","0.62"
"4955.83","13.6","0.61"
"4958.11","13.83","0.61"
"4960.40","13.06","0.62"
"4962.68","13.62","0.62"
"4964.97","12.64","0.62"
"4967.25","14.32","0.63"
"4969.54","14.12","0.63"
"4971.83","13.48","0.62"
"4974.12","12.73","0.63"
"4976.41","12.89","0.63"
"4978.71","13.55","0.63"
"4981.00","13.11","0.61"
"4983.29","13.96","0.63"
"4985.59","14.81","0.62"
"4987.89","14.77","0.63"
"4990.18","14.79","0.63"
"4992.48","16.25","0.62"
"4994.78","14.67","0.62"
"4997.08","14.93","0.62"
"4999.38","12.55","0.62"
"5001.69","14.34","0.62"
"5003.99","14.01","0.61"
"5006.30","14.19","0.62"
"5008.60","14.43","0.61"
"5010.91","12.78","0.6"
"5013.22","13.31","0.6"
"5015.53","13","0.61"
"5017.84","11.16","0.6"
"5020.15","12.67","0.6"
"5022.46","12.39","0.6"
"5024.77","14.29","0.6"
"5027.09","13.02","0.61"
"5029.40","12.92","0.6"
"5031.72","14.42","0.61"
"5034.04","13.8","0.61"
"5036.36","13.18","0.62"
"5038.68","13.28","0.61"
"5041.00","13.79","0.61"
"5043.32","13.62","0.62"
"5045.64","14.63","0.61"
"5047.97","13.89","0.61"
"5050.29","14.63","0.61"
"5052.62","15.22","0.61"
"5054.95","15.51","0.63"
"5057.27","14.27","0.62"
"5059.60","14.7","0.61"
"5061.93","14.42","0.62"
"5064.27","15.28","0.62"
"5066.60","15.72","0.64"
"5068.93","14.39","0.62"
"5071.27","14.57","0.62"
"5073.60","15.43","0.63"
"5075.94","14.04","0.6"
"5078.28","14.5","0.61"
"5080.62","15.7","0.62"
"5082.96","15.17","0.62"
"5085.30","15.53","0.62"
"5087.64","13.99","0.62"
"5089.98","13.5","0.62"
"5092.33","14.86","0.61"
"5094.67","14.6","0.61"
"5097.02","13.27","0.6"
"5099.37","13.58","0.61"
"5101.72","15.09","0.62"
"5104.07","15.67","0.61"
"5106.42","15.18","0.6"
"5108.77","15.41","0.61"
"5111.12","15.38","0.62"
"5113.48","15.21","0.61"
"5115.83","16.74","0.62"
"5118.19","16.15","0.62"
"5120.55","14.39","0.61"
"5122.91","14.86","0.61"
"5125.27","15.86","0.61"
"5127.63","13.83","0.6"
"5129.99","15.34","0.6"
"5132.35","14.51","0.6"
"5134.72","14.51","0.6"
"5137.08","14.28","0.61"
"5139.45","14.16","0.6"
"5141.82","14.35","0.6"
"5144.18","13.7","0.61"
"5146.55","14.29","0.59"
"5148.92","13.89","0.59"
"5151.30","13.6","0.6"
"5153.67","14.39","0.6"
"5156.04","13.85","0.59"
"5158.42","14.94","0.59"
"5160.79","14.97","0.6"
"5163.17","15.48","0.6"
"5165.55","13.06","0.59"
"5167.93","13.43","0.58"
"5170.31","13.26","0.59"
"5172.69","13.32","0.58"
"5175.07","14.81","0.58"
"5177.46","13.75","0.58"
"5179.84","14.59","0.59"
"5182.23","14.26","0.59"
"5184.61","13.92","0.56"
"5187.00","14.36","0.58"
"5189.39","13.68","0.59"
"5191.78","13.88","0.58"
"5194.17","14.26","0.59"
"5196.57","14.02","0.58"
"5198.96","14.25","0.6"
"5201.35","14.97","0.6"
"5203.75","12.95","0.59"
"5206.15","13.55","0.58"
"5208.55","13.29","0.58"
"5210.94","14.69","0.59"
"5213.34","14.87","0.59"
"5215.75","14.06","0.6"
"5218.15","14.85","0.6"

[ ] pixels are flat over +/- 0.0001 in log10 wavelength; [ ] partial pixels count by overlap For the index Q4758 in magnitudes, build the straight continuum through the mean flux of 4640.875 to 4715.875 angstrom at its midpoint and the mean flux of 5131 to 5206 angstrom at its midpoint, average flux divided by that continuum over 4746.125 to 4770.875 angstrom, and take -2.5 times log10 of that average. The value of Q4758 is 0.26 mag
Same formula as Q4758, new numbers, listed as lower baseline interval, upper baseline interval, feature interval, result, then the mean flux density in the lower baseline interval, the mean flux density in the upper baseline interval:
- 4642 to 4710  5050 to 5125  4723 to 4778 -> 0.21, 10.1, 14.9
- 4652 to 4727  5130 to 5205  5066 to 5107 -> -0.09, 10.3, 14.1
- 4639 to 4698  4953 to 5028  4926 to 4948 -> 0.05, 10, 13.7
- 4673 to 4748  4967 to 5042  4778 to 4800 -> -0.05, 9.99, 13.7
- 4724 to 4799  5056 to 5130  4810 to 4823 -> -0.10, 9.68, 14.9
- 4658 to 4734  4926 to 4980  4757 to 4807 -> 0.13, 10.2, 13.1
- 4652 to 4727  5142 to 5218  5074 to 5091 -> -0.10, 10.3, 14.1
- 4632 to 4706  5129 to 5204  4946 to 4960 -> -0.11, 10.1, 14.2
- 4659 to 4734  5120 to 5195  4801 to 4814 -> 0.04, 10.2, 14.2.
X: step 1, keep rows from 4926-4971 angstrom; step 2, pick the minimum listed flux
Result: 11.83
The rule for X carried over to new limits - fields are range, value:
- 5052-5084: 14.04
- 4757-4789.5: 6.073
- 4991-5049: 11.16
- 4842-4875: 9.835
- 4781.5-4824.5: 9.095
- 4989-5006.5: 12.55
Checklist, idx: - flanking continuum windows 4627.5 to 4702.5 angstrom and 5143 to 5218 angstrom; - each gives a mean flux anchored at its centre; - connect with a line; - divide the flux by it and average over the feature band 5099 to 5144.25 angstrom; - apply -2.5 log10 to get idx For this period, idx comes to -0.10 mag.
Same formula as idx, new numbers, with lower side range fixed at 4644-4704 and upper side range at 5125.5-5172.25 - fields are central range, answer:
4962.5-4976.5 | -0.06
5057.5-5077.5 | -0.10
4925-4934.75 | -0.06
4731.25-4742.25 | 0.11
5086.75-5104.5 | -0.04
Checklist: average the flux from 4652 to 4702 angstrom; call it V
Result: 10.2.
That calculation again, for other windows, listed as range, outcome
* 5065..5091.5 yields 14.8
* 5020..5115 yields 14.4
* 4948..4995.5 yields 13.9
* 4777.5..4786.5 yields 11.9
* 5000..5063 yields 13.8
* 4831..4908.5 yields 11.8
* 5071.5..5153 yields 14.7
